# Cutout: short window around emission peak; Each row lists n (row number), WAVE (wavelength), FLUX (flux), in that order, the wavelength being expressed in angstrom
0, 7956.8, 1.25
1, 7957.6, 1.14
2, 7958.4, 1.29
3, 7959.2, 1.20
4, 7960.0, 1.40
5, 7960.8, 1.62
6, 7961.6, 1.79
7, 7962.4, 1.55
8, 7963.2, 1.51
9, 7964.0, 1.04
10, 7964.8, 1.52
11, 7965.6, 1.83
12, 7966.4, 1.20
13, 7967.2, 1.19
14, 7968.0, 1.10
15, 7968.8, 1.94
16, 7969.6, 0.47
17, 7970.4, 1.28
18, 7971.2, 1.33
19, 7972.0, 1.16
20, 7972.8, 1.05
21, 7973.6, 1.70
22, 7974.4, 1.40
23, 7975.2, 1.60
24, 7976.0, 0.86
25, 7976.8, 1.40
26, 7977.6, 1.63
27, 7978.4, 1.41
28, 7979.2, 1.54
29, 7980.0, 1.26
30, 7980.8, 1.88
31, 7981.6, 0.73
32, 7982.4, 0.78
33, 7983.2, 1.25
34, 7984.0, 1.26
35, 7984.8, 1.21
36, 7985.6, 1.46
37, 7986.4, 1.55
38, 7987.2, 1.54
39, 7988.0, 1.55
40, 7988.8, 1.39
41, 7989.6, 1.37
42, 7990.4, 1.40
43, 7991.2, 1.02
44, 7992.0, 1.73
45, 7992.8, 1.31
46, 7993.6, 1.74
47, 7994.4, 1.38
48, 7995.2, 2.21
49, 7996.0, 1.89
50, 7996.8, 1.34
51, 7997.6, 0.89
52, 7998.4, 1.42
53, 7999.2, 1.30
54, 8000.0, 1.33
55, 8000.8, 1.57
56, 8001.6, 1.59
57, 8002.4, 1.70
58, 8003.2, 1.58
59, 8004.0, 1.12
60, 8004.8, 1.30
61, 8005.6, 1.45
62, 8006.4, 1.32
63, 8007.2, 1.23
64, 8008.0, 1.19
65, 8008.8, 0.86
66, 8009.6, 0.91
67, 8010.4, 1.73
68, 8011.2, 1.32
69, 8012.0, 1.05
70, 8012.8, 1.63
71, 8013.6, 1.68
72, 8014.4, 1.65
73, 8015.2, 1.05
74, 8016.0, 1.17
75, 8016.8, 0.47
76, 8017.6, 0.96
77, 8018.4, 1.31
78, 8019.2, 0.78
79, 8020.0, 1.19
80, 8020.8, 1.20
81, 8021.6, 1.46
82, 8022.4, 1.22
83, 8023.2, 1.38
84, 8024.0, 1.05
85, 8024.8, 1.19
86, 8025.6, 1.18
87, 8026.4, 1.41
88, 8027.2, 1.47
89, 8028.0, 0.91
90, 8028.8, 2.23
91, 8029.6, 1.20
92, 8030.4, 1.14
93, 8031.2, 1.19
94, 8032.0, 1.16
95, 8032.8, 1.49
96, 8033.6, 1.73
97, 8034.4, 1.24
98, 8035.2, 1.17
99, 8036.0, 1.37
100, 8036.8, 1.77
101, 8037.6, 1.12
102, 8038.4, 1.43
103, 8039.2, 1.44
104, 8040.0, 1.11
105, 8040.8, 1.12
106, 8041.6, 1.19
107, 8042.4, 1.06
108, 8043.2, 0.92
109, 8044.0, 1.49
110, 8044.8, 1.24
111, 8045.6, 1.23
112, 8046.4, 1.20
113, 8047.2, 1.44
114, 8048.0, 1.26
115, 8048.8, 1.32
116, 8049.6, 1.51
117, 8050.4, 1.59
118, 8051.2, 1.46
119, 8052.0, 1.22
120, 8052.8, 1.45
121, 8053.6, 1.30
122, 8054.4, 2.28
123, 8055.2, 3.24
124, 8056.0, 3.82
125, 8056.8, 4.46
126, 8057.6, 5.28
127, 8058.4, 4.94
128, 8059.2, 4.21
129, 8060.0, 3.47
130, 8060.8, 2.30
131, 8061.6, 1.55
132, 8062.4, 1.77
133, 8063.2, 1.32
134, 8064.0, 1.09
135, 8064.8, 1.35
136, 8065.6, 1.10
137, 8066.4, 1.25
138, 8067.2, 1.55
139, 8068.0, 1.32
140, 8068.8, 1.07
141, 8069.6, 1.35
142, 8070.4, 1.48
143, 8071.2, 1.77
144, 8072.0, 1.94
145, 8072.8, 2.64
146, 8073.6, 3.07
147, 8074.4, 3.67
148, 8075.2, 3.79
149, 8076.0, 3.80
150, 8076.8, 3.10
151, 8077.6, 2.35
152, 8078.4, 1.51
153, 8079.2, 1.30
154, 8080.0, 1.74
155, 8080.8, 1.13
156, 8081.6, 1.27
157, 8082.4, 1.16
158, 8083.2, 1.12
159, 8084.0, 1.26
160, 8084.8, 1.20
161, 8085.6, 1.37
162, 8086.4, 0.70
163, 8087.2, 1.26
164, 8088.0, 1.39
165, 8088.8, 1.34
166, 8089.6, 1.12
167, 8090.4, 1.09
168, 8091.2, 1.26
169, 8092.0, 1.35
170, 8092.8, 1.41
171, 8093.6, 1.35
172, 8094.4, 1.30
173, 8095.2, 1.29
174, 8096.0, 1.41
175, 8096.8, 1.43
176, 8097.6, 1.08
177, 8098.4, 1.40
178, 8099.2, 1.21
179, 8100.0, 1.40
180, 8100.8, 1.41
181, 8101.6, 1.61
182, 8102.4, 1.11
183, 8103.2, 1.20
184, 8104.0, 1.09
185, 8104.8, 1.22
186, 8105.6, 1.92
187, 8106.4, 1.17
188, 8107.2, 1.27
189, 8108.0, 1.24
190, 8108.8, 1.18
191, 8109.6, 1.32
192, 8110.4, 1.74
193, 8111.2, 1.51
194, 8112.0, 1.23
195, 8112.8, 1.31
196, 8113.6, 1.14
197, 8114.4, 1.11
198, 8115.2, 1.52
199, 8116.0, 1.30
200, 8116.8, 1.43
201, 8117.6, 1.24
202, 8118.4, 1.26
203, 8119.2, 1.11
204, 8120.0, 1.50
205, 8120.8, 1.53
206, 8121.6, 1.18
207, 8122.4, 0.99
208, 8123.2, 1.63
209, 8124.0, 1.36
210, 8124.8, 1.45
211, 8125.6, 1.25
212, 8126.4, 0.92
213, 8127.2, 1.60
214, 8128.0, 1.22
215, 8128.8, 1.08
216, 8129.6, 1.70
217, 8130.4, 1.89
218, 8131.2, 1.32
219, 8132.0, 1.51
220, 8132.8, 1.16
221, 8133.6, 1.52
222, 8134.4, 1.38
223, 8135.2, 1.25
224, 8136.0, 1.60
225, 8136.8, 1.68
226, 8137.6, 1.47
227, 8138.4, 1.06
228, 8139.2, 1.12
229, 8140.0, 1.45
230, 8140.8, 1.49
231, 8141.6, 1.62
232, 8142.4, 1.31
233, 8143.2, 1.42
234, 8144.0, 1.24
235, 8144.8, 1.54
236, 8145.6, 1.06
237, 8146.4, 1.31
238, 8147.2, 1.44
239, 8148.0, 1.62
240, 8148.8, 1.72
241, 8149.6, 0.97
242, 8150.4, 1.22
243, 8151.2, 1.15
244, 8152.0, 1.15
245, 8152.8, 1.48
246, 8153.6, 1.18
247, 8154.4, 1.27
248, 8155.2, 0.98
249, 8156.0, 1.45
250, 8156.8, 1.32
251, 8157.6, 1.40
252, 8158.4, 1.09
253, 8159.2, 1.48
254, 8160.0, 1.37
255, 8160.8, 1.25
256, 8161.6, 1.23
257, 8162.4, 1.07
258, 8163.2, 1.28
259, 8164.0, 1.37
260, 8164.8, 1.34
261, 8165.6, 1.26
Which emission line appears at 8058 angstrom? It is [S II] 6716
